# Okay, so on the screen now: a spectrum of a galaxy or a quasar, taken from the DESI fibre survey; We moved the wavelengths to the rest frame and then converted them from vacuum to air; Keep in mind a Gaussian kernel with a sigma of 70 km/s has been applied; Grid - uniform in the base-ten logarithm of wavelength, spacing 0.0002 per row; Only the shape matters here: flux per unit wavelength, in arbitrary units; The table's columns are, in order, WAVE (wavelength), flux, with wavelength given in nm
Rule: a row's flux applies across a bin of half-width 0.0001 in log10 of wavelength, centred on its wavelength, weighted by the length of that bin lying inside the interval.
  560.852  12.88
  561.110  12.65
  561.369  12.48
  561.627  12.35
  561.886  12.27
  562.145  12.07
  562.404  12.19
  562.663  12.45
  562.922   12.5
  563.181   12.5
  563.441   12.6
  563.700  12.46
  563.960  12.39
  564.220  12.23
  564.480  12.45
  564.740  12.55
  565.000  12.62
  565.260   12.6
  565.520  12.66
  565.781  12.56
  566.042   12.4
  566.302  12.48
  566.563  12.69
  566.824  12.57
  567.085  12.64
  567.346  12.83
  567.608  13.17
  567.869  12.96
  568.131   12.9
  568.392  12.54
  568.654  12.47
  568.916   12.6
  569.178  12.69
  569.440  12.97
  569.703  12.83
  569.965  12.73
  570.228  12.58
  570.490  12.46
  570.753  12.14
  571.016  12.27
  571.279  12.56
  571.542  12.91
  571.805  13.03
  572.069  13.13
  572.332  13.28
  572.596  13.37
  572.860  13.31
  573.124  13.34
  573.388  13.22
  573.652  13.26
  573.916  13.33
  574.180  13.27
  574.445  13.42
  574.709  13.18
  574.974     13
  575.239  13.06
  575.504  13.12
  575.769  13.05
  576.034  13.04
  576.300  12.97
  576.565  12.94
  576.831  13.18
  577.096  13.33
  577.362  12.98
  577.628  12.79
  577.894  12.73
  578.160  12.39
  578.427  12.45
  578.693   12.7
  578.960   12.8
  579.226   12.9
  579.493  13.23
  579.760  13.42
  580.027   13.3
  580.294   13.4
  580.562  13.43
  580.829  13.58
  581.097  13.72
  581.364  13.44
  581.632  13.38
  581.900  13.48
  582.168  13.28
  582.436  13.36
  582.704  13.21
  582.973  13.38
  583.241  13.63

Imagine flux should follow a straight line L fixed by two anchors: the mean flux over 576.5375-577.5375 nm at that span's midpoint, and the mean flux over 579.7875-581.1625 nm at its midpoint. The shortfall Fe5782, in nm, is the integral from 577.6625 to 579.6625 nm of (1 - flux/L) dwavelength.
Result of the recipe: 0.08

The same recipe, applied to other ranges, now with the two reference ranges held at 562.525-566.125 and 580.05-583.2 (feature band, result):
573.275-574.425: -0.02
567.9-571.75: 0.05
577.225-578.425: 0.05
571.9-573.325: -0.04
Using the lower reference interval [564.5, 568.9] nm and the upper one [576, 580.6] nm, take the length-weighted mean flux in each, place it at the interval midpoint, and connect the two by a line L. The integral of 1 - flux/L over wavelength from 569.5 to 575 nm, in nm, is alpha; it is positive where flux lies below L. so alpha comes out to -0.07 nm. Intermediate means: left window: 12.7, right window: 13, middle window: 13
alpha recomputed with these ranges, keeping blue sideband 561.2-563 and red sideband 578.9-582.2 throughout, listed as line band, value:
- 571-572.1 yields 0.004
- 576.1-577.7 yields 0.013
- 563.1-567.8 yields -0.026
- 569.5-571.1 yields 0.032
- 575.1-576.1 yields 0.001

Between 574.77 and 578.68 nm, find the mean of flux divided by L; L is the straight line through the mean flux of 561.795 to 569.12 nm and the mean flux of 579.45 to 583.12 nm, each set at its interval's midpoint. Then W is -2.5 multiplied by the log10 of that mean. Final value 0.02 mag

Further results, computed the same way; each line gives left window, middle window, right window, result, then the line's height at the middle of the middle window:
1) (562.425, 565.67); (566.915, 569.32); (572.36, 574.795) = 0.007 mag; 12.8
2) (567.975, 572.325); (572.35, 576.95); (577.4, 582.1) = -0.024 mag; 12.9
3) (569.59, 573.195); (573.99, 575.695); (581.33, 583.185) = -0.014 mag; 13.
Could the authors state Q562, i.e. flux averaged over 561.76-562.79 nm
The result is 12.2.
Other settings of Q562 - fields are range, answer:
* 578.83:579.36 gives 12.9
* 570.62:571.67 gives 12.5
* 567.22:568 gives 13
